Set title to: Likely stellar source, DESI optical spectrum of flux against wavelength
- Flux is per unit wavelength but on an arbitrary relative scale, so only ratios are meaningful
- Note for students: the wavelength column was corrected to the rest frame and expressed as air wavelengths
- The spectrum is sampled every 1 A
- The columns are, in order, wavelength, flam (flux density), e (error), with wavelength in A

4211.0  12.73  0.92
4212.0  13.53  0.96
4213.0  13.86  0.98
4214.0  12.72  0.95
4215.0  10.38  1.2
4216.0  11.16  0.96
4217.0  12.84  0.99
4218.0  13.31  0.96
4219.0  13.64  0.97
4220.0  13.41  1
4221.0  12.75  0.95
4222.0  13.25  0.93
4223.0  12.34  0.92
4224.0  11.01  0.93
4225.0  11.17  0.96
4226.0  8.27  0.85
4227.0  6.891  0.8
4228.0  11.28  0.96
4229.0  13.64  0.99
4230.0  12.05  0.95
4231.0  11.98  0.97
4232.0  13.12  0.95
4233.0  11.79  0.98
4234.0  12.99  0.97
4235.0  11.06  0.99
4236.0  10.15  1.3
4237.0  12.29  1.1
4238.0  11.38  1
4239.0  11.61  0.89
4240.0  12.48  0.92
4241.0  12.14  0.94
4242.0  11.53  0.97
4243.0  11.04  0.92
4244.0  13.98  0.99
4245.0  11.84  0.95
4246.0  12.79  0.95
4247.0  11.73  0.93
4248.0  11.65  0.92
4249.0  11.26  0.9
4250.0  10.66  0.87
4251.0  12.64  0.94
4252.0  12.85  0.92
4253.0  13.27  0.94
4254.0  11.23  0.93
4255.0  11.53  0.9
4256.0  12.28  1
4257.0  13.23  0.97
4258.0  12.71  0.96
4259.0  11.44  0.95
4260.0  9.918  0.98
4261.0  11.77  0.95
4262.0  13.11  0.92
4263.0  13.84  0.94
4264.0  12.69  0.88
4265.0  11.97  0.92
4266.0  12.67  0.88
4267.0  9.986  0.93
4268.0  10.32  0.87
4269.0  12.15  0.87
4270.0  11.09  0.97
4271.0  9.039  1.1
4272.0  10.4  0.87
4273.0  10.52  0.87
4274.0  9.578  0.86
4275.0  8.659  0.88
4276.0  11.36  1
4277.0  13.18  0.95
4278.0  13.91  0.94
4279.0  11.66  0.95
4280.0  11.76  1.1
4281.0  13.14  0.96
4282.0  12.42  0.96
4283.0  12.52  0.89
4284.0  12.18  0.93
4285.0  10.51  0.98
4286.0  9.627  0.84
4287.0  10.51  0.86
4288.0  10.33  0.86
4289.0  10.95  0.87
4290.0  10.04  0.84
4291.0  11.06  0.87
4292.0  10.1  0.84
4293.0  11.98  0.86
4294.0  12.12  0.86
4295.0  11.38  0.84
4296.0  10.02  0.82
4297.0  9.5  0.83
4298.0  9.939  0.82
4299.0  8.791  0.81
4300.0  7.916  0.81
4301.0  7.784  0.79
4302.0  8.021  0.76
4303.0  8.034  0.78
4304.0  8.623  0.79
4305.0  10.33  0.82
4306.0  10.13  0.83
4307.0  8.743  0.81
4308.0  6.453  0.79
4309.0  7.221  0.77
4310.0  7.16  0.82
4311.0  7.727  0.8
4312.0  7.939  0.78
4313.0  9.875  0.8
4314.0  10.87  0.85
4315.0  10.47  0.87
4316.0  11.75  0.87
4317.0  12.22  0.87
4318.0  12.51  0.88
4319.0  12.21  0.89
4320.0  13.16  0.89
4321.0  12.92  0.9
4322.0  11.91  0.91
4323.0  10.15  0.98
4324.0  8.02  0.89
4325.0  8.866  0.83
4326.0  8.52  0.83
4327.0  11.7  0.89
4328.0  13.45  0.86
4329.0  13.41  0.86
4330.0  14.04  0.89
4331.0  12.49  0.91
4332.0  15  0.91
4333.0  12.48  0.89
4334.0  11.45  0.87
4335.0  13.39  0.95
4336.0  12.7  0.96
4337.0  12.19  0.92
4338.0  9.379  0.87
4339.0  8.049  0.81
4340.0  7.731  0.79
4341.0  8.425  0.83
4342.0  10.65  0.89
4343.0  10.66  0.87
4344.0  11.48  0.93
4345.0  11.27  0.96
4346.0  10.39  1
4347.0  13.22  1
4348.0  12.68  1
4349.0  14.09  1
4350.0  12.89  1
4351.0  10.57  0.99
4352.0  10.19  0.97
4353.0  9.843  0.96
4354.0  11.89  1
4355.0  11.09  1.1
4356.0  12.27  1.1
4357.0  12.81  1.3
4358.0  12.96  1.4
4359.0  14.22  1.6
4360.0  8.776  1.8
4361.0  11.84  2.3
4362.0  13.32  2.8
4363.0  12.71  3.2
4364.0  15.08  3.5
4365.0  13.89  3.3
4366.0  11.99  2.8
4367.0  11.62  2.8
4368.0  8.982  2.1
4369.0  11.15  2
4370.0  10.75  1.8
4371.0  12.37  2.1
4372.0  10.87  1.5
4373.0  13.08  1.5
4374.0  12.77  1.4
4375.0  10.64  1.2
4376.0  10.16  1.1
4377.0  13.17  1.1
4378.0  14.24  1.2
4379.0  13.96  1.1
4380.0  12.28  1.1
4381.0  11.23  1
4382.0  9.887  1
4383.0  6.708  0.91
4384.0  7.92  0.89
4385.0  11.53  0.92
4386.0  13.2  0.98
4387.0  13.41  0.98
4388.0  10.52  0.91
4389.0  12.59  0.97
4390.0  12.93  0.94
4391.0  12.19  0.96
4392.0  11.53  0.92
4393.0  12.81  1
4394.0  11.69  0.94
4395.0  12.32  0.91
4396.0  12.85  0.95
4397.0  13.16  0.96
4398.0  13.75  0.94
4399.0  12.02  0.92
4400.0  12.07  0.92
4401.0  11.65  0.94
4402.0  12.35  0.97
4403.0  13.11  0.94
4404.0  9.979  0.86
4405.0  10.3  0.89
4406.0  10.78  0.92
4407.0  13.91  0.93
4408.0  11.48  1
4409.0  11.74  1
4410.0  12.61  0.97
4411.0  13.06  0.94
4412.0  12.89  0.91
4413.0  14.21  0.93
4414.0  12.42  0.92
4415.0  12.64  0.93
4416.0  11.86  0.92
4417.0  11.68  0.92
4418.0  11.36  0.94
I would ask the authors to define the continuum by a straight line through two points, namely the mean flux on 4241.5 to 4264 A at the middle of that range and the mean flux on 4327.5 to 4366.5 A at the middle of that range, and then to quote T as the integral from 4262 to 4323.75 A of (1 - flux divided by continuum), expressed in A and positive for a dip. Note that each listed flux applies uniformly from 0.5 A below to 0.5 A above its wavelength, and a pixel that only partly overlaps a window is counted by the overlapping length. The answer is 7.4 A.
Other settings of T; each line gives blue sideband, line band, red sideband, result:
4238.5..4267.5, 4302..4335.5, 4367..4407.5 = 3.5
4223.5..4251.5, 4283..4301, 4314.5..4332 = 2.0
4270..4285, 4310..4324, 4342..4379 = 1.0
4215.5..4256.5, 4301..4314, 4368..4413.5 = 3.8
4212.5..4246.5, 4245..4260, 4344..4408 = -0.1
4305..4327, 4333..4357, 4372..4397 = -1.0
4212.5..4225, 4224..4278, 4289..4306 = -1.2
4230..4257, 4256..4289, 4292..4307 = -2.3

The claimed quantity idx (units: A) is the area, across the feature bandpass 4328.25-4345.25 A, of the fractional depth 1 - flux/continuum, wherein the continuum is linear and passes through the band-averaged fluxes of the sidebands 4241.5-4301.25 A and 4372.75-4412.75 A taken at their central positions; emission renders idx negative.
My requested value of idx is 0.3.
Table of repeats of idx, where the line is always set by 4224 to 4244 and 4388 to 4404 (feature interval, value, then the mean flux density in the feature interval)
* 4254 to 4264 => -0.50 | 12.2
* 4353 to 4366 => -0.33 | 12.4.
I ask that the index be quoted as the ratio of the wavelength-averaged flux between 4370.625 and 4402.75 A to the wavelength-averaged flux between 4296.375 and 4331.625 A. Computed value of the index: 1.18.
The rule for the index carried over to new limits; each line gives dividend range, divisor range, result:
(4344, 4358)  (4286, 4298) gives 1.11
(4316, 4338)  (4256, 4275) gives 1.05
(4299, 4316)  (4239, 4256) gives 0.72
